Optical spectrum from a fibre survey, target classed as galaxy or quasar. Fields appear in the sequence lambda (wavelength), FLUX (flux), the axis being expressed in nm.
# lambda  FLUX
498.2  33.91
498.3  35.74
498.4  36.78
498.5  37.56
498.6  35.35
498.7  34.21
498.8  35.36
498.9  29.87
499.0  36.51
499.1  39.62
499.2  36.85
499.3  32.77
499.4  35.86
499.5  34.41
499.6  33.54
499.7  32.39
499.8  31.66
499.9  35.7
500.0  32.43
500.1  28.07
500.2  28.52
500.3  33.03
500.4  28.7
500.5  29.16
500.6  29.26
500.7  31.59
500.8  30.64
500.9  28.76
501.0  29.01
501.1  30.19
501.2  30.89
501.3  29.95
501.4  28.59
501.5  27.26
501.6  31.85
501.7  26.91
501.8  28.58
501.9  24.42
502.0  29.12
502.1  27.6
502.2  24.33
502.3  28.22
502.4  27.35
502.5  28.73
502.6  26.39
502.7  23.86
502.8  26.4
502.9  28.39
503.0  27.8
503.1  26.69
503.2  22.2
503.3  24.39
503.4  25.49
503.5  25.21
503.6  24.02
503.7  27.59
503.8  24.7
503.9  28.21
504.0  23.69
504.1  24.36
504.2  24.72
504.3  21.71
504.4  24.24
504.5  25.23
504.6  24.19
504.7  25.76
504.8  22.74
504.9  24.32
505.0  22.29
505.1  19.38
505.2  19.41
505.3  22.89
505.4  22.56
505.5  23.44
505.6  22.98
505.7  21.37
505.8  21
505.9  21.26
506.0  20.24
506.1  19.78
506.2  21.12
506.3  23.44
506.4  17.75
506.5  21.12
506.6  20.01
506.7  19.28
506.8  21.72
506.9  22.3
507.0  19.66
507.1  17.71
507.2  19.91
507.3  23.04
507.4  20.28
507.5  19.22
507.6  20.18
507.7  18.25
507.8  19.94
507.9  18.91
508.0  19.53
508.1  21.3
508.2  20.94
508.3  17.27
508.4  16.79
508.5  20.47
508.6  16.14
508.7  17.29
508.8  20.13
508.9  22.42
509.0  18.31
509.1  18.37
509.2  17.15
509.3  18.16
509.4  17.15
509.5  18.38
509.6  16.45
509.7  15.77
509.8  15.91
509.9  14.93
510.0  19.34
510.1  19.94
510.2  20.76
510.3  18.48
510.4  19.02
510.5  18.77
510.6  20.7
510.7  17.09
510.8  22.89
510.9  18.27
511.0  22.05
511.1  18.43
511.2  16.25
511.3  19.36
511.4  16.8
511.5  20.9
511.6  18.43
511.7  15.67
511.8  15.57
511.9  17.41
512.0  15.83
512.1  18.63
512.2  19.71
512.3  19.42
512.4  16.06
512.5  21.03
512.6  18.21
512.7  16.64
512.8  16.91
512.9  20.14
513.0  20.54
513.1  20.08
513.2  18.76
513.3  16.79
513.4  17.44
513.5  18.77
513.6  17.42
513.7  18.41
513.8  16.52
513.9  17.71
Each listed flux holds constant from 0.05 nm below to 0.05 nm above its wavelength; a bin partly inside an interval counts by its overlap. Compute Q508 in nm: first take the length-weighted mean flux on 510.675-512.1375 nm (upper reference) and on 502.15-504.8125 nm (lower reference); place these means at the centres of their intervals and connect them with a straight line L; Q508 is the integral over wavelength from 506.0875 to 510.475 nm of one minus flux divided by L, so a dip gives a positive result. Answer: 0.40 nm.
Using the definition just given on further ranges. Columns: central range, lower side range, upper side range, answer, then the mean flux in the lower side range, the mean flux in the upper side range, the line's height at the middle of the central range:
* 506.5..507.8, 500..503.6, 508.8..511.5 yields 0.11 nm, 27.9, 18.6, 21.9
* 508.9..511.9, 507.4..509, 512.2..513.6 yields 0.10 nm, 19.3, 18.5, 18.9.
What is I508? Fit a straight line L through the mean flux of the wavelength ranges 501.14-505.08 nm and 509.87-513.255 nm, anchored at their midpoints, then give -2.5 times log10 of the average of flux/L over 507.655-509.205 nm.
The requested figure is 0.13 mag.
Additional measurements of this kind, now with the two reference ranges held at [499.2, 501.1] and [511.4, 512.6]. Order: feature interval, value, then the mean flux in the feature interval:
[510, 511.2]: 0.00 mag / 19.5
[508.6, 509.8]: 0.18 mag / 18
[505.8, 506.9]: 0.18 mag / 20.7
